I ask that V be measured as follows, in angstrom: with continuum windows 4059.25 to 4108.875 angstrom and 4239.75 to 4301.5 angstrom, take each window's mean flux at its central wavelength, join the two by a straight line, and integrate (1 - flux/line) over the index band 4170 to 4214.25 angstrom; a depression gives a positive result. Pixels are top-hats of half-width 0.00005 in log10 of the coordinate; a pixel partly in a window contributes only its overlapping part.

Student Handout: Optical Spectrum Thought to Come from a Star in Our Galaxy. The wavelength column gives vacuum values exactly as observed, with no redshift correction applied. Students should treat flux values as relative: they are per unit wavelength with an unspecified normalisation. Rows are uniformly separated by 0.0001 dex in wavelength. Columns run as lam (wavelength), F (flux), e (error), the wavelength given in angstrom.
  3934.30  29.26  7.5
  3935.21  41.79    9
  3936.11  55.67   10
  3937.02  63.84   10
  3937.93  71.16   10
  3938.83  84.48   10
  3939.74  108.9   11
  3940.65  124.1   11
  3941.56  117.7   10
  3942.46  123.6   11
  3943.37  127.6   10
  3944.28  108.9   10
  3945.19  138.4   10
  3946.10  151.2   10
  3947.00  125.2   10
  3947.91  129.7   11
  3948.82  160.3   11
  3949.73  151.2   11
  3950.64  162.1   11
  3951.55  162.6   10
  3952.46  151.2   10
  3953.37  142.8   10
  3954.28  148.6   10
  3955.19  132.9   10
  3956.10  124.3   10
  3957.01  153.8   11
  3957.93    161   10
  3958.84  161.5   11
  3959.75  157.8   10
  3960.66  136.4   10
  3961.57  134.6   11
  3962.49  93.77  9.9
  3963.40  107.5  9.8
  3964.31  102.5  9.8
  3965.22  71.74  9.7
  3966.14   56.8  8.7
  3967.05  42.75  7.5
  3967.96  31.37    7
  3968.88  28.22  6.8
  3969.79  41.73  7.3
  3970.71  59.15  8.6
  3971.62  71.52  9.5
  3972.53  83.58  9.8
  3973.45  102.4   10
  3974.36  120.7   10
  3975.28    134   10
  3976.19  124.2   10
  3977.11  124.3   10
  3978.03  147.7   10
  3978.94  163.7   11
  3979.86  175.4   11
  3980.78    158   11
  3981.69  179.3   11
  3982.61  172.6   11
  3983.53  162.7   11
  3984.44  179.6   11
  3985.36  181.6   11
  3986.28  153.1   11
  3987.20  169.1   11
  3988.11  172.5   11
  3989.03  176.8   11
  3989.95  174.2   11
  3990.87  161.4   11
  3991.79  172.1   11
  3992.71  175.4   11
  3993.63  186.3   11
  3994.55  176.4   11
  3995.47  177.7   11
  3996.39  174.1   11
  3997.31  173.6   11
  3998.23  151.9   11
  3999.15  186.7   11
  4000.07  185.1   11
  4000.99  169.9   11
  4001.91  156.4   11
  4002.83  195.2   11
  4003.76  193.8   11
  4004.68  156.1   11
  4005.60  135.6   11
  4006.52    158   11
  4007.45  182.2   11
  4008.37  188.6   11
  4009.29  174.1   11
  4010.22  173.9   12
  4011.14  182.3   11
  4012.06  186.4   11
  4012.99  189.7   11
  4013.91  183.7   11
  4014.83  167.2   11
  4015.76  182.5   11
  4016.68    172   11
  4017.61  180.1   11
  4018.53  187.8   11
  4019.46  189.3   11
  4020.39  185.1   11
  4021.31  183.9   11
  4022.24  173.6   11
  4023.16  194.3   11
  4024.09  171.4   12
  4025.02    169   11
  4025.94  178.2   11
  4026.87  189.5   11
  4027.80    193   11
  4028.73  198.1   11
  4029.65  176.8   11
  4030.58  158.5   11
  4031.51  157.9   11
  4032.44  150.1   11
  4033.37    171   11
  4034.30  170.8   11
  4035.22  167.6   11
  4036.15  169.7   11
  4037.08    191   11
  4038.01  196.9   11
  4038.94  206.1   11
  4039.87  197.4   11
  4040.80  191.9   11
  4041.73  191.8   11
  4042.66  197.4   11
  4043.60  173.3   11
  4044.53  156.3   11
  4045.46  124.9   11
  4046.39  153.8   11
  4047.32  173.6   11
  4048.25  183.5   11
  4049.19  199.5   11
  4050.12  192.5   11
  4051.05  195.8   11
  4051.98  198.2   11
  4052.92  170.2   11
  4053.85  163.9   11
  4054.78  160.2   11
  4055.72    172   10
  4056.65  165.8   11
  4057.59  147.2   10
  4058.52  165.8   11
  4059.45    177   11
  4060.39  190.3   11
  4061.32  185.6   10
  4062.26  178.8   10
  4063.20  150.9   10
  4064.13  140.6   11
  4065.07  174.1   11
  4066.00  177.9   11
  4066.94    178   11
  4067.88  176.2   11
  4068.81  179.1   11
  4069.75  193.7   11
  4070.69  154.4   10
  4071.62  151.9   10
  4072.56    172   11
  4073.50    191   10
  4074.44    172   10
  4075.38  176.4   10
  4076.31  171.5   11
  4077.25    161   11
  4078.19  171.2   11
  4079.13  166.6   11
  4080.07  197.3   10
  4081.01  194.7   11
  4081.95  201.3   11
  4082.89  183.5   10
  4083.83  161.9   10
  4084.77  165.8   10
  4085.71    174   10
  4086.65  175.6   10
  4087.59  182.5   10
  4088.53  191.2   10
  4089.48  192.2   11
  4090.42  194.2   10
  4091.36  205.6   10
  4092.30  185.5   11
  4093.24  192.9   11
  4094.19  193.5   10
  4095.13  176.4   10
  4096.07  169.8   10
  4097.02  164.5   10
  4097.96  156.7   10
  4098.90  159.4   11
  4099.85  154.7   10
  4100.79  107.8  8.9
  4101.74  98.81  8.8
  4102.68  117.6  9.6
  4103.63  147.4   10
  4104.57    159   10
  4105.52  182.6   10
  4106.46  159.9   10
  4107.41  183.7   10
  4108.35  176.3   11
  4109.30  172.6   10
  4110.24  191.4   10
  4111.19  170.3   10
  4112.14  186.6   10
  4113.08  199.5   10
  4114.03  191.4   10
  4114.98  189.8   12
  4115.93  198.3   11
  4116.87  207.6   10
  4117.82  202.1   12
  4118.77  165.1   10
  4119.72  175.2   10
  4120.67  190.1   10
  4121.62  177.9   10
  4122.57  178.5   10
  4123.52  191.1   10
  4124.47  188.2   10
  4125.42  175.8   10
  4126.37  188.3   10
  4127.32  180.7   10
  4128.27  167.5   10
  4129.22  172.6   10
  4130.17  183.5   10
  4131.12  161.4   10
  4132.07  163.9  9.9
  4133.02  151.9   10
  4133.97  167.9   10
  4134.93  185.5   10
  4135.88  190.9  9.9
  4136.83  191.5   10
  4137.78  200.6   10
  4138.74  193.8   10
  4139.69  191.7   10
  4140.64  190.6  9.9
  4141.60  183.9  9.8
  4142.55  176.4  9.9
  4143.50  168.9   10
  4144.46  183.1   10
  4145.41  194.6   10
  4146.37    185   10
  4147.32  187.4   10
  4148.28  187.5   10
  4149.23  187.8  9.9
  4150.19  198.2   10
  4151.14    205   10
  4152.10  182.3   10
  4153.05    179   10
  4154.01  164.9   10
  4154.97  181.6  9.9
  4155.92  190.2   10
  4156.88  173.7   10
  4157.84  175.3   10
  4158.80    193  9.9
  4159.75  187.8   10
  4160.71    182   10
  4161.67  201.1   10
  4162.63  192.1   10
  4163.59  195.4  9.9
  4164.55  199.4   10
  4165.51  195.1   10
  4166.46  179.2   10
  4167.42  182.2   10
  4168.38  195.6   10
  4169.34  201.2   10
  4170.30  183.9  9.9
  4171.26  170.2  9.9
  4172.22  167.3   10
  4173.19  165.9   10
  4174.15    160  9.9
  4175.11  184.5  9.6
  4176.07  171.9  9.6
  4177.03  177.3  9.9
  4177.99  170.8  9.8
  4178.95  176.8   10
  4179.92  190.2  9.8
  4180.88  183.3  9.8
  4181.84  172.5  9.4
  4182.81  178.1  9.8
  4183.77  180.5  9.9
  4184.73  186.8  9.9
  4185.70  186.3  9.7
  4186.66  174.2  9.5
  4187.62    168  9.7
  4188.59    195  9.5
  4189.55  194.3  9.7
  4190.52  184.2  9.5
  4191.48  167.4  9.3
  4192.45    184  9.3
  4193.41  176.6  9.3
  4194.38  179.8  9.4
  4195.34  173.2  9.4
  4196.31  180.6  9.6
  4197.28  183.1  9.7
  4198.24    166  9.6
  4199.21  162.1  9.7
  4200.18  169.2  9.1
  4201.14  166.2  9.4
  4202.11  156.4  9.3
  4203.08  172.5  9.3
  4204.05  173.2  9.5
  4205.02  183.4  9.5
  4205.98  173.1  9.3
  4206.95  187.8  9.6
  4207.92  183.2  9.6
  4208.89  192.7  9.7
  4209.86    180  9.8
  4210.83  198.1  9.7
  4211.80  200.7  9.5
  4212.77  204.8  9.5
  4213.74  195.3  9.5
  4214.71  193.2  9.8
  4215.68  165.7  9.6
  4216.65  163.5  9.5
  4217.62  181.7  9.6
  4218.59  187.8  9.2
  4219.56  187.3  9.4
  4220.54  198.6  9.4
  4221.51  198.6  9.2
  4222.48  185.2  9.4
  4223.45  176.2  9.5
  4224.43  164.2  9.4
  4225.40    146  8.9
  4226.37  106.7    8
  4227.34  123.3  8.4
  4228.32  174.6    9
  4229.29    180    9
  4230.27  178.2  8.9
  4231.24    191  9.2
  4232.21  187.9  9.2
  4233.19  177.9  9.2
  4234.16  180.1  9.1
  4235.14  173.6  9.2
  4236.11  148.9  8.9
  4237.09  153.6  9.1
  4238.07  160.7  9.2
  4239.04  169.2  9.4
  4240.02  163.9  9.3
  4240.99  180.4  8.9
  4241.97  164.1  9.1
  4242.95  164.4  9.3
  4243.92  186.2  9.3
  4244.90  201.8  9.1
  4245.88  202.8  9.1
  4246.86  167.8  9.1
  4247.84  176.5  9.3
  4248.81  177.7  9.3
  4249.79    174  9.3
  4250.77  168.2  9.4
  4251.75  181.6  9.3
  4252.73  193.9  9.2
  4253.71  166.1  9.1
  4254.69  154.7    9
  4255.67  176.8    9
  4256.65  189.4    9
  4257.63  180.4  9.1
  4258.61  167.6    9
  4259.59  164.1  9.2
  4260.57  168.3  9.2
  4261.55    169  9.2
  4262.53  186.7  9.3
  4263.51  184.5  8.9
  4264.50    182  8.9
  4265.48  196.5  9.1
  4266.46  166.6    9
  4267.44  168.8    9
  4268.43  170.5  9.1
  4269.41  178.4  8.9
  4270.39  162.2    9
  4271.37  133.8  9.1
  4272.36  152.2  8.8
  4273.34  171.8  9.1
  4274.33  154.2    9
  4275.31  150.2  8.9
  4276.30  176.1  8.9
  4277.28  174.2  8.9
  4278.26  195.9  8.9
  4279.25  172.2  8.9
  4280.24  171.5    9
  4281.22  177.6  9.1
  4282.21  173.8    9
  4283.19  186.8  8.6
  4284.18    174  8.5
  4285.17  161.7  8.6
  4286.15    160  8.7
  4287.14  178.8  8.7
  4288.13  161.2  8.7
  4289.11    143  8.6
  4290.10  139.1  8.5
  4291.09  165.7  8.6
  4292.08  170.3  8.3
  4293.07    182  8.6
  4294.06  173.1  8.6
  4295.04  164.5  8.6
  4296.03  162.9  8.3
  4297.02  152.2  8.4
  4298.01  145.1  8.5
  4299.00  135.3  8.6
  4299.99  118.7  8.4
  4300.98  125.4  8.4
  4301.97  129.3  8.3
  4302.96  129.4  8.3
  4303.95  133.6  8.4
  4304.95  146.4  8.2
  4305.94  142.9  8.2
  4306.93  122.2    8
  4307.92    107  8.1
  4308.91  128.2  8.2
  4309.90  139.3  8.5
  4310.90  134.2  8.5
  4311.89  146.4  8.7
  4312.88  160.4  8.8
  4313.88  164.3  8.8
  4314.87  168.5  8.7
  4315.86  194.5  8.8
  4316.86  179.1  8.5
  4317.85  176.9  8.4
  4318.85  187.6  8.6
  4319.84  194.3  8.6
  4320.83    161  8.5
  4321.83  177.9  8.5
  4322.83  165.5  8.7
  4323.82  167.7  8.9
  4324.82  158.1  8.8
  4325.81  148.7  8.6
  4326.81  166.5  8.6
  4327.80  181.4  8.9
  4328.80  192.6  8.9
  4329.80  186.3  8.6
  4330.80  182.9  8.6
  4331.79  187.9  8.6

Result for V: -2.3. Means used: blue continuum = 172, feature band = 179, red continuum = 169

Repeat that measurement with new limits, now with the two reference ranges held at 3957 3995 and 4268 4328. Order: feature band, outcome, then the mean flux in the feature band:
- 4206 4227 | -3.9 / 180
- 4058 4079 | -4.9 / 172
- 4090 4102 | -2.1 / 167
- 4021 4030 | -3.1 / 183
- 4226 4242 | -1.3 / 166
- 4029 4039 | -2.7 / 174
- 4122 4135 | -2.7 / 175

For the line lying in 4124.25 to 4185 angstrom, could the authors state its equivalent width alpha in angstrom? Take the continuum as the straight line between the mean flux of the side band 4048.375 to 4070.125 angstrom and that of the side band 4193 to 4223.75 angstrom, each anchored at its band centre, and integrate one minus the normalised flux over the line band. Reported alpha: -1.1 angstrom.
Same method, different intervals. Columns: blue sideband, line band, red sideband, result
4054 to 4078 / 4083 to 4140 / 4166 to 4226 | -0.85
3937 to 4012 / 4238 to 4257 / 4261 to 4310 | -2.35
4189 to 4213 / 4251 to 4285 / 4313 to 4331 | 0.82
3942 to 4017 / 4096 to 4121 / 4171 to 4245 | -0.98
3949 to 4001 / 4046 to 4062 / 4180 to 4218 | -2.37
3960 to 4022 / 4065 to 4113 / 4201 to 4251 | -3.54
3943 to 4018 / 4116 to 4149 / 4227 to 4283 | -4.38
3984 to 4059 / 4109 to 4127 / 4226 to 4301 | -1.39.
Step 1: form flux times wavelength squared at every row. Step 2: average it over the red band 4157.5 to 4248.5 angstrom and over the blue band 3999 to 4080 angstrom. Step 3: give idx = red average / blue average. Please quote 1.10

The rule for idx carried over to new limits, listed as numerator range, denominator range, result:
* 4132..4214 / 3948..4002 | 1.44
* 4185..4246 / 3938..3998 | 1.48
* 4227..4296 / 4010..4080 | 1.08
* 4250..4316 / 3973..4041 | 1.07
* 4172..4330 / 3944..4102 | 1.17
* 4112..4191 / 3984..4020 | 1.13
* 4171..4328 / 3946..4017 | 1.31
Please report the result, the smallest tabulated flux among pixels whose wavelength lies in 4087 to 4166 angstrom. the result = 98.81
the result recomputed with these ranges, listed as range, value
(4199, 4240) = 106.7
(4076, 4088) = 161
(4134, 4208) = 156.4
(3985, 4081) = 124.9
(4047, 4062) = 147.2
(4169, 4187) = 160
